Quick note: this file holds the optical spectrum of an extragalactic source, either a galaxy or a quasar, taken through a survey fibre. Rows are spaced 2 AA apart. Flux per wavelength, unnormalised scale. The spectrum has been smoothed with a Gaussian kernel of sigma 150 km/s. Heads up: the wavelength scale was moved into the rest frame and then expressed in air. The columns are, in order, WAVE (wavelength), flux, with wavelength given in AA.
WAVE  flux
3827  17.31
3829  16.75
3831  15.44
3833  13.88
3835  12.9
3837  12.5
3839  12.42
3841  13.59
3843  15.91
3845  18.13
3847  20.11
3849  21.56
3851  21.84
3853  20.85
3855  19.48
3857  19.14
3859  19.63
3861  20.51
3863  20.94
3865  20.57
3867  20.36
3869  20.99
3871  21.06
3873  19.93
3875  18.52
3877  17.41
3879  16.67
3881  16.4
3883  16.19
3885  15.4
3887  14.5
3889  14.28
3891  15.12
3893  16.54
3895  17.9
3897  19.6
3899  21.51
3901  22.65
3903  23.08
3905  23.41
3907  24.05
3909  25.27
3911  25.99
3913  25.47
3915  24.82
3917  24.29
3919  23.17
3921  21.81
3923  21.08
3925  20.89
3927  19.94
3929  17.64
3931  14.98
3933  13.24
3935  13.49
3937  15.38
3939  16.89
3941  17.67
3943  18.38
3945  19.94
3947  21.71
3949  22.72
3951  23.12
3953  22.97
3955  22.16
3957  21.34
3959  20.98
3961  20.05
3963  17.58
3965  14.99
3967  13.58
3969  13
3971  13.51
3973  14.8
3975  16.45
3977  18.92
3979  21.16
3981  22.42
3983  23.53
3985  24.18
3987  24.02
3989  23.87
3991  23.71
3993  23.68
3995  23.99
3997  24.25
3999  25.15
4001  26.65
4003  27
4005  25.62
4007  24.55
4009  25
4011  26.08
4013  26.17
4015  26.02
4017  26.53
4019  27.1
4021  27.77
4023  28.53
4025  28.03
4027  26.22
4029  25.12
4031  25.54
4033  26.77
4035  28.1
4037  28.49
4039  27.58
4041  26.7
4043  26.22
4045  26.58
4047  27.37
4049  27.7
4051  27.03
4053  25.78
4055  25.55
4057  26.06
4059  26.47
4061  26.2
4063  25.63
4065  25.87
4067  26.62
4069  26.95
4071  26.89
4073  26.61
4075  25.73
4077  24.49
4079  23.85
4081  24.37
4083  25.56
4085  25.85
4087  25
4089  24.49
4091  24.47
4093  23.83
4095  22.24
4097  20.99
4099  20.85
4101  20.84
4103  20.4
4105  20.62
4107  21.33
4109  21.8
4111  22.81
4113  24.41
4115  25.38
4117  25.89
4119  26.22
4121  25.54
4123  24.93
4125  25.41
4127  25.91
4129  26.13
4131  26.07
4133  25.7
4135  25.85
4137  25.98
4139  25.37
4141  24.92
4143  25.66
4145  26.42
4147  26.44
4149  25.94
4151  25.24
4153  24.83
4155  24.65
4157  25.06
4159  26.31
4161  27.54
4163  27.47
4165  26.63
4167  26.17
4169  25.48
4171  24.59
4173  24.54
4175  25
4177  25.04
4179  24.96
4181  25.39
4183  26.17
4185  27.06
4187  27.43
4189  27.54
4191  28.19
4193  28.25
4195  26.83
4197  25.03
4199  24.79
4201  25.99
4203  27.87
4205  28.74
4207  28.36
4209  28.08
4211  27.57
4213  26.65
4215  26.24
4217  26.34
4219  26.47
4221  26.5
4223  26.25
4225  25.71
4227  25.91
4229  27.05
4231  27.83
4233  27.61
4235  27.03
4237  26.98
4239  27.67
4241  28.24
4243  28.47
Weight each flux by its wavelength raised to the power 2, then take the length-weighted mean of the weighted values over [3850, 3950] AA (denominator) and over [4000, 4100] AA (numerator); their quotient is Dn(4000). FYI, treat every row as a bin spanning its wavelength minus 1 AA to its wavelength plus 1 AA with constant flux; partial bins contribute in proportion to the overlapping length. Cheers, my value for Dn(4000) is 1.42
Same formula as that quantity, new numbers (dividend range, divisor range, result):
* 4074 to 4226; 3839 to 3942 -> 1.49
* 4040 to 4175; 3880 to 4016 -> 1.32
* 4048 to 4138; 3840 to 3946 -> 1.41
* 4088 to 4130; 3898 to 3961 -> 1.23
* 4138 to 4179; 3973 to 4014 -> 1.18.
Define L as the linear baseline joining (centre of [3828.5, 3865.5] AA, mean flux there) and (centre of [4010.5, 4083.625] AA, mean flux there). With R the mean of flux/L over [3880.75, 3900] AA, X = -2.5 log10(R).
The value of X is 0.17 mag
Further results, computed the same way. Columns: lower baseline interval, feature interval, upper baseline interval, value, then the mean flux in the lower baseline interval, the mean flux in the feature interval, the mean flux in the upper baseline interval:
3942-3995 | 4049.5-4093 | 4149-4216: -0.11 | 20.2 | 25.7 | 26.3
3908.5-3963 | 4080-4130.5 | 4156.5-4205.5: 0.03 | 20.5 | 23.8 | 26.3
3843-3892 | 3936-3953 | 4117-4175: 0.05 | 18.7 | 19.7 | 25.7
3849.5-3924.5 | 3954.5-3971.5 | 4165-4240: 0.24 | 20.3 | 17.4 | 26.6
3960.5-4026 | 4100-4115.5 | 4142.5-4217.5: 0.13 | 22.7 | 22.1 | 26.3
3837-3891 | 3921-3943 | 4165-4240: 0.14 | 18.2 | 17.4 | 26.6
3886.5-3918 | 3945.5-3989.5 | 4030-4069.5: 0.19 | 21.3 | 19.8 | 26.7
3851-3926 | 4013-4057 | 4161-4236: -0.16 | 20.3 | 26.9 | 26.6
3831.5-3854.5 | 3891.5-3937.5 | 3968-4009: -0.07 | 16.7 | 20.7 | 22.1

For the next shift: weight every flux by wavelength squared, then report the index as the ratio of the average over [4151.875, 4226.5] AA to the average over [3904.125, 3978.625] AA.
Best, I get 1.52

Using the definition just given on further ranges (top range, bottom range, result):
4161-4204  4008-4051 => 1.05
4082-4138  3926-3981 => 1.44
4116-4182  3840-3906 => 1.56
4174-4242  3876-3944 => 1.61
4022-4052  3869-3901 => 1.65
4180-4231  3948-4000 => 1.46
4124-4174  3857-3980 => 1.50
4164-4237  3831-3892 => 1.78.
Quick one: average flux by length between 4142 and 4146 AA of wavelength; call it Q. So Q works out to 26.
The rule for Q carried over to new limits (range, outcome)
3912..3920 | 24.4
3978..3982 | 21.8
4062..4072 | 26.4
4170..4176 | 24.7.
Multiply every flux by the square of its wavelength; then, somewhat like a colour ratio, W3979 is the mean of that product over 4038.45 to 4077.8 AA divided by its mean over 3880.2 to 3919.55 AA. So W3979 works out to 1.4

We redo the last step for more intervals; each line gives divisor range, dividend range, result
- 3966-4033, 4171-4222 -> 1.25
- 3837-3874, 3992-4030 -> 1.47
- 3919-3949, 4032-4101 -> 1.49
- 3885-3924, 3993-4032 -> 1.30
